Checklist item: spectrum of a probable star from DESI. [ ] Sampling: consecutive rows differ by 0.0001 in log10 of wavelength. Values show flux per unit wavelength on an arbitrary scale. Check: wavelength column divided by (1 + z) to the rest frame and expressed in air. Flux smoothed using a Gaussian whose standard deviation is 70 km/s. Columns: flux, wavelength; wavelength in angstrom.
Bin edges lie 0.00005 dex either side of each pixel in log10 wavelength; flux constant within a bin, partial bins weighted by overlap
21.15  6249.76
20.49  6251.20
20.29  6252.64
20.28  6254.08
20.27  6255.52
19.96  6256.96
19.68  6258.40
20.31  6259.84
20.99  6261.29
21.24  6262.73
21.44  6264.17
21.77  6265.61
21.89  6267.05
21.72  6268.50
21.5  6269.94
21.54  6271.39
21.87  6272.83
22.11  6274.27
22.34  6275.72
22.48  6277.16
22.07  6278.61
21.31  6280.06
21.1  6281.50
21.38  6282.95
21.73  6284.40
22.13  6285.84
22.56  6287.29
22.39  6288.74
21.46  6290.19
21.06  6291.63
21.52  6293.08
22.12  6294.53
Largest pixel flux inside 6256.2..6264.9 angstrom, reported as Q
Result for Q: 21.44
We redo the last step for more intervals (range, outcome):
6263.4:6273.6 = 21.89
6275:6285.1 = 22.48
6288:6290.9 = 22.39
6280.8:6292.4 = 22.56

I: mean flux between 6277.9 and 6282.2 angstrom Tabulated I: 21.5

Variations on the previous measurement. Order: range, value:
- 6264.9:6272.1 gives 21.7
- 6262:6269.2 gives 21.6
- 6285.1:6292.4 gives 21.9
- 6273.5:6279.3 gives 22.2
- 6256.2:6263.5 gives 20.4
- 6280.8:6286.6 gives 21.6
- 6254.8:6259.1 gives 20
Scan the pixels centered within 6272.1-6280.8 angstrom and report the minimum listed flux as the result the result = 21.31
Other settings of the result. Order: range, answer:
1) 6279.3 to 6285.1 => 21.1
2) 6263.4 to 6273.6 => 21.44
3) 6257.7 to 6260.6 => 19.68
